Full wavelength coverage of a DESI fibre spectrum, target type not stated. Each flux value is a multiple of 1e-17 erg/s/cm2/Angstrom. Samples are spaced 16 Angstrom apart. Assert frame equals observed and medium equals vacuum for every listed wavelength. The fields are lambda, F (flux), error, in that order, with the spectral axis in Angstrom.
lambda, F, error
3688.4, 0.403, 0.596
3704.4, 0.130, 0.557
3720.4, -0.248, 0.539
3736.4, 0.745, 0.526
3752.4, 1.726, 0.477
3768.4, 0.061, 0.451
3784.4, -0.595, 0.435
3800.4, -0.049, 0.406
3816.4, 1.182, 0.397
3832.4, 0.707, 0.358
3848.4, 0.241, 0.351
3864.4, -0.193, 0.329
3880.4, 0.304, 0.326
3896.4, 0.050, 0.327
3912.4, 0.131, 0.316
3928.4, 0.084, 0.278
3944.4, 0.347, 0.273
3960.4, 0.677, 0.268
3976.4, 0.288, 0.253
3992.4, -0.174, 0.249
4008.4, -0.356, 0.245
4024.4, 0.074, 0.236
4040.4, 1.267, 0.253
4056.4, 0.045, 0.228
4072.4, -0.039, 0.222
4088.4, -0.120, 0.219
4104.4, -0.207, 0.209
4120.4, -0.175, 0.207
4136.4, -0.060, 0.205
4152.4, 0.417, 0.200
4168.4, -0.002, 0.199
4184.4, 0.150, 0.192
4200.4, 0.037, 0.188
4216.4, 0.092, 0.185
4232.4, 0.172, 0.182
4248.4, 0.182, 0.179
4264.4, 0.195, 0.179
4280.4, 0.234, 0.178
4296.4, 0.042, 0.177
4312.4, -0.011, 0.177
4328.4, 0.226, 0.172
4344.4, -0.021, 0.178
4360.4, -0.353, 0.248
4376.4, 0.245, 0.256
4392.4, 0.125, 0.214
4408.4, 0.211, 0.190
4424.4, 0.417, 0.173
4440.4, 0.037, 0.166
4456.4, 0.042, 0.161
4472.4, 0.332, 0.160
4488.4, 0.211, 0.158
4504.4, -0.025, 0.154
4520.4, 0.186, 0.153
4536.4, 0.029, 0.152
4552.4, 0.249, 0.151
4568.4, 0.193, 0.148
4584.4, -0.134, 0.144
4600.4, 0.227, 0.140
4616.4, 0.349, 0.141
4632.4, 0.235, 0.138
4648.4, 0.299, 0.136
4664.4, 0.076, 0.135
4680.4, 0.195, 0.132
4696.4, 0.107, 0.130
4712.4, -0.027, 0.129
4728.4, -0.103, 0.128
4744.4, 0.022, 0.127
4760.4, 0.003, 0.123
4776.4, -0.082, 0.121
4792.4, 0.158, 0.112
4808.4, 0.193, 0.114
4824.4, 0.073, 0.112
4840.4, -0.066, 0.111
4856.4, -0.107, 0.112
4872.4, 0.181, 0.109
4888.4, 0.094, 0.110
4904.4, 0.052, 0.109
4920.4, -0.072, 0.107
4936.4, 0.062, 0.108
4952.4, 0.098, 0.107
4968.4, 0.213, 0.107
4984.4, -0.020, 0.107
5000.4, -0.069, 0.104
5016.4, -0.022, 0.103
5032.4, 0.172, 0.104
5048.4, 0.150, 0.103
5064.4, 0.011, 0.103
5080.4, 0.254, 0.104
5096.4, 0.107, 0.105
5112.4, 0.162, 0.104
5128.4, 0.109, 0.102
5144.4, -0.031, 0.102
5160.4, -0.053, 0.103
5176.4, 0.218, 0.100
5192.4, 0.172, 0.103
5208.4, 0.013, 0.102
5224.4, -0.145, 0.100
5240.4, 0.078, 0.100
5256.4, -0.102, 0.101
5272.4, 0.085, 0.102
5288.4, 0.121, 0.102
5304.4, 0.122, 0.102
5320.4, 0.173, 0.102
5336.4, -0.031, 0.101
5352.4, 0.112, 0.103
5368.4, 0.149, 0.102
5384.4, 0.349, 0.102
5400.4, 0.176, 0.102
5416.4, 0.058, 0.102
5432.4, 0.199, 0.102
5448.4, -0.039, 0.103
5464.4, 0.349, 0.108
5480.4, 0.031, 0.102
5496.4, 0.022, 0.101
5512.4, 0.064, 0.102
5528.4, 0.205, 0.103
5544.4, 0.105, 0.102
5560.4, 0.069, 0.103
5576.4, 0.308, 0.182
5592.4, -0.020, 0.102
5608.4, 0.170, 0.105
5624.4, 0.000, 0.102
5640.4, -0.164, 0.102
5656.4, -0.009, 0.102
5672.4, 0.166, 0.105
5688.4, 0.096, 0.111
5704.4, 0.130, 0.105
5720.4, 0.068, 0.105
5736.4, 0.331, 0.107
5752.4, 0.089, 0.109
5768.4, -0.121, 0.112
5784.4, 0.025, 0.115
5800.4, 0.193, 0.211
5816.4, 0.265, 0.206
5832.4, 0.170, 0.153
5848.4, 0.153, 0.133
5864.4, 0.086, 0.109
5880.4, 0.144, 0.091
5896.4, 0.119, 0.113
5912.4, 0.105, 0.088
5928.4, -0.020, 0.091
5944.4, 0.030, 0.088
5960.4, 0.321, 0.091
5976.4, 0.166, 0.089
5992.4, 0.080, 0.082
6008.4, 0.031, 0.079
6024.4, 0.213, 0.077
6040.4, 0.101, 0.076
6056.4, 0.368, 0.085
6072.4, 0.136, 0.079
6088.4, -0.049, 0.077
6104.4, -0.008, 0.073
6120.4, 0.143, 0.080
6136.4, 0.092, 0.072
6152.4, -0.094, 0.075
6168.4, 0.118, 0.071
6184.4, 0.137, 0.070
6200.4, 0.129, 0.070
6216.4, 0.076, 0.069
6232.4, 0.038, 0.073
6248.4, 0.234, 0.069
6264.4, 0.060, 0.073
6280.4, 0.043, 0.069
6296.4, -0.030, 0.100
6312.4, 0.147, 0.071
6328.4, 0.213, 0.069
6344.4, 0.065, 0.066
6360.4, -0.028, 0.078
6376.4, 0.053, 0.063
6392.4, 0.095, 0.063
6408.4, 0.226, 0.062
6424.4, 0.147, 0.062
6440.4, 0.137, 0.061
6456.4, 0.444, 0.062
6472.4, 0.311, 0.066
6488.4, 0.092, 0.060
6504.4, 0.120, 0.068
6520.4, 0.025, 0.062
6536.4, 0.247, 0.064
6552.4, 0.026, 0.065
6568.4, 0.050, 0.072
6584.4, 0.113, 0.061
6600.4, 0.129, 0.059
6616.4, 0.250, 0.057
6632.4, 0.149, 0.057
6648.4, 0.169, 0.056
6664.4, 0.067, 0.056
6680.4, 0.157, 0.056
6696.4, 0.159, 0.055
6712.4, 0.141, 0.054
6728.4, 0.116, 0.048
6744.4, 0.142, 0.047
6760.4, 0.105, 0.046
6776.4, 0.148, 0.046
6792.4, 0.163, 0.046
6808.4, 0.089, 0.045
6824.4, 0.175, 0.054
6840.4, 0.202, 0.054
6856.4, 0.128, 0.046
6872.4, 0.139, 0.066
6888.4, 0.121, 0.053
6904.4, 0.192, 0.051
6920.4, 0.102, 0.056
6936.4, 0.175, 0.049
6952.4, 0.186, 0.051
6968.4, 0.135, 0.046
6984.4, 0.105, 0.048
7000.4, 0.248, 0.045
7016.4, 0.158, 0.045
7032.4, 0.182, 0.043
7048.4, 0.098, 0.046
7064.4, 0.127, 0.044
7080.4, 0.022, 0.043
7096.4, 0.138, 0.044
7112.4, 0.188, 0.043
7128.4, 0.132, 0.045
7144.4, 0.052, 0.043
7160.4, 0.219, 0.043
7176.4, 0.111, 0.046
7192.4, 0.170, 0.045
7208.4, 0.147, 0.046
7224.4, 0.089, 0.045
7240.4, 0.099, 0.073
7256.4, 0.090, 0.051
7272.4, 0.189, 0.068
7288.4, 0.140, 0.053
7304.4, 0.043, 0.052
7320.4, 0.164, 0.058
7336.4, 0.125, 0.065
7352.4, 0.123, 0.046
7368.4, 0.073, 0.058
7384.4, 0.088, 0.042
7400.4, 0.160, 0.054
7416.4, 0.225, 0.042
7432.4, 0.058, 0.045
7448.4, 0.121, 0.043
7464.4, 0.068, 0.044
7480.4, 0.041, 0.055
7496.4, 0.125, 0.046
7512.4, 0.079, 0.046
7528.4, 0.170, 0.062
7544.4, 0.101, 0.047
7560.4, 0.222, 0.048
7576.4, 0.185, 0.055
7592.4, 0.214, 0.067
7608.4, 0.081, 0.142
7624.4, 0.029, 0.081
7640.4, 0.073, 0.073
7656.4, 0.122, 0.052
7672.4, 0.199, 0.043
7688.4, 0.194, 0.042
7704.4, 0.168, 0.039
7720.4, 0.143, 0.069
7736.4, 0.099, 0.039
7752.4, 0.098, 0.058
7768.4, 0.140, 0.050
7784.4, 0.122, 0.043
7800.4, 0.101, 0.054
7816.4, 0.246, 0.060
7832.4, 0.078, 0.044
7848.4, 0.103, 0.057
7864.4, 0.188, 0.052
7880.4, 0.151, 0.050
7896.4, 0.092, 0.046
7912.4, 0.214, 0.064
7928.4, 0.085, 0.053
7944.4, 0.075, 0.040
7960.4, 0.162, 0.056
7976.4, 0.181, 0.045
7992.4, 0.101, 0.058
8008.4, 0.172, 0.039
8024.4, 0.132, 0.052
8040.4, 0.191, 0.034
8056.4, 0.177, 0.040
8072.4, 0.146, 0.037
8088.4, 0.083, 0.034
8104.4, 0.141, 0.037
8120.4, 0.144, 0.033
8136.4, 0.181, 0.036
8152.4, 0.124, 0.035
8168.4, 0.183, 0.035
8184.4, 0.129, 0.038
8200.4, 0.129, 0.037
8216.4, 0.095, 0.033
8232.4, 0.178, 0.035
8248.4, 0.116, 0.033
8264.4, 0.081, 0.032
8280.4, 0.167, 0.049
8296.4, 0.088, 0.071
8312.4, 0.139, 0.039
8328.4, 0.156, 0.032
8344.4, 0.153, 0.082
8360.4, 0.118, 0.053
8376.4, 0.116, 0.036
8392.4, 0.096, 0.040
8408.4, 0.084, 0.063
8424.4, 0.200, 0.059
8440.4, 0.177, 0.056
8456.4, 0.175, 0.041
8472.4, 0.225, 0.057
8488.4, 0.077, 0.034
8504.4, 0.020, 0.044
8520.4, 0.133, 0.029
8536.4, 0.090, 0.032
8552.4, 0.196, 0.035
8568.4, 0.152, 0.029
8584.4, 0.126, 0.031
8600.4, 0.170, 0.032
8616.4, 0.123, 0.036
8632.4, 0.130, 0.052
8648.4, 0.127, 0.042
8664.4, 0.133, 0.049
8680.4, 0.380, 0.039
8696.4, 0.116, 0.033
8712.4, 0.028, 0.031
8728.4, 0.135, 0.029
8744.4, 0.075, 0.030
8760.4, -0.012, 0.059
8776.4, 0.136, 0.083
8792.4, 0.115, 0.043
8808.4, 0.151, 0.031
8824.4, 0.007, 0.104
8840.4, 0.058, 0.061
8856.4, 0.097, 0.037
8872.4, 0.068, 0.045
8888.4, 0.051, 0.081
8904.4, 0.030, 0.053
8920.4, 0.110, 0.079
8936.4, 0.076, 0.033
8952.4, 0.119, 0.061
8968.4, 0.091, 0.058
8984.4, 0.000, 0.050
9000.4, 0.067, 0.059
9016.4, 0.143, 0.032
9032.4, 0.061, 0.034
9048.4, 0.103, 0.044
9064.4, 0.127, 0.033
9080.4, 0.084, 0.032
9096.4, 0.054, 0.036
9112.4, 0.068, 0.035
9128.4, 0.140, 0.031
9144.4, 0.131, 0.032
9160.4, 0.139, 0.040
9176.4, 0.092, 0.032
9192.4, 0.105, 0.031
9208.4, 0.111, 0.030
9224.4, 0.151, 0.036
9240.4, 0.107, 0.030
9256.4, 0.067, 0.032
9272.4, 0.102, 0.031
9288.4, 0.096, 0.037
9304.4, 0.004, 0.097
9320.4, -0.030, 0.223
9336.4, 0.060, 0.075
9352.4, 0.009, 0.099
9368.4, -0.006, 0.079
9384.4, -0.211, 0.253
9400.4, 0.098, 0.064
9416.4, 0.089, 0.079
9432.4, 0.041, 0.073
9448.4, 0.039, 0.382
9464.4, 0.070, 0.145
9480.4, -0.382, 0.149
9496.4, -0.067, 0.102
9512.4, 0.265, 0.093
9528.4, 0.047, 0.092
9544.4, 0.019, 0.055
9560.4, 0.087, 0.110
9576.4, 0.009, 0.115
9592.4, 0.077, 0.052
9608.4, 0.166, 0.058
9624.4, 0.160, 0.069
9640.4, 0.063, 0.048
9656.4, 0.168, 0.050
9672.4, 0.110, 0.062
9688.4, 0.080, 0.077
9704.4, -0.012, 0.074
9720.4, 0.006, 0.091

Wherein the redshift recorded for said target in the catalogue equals 0.73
